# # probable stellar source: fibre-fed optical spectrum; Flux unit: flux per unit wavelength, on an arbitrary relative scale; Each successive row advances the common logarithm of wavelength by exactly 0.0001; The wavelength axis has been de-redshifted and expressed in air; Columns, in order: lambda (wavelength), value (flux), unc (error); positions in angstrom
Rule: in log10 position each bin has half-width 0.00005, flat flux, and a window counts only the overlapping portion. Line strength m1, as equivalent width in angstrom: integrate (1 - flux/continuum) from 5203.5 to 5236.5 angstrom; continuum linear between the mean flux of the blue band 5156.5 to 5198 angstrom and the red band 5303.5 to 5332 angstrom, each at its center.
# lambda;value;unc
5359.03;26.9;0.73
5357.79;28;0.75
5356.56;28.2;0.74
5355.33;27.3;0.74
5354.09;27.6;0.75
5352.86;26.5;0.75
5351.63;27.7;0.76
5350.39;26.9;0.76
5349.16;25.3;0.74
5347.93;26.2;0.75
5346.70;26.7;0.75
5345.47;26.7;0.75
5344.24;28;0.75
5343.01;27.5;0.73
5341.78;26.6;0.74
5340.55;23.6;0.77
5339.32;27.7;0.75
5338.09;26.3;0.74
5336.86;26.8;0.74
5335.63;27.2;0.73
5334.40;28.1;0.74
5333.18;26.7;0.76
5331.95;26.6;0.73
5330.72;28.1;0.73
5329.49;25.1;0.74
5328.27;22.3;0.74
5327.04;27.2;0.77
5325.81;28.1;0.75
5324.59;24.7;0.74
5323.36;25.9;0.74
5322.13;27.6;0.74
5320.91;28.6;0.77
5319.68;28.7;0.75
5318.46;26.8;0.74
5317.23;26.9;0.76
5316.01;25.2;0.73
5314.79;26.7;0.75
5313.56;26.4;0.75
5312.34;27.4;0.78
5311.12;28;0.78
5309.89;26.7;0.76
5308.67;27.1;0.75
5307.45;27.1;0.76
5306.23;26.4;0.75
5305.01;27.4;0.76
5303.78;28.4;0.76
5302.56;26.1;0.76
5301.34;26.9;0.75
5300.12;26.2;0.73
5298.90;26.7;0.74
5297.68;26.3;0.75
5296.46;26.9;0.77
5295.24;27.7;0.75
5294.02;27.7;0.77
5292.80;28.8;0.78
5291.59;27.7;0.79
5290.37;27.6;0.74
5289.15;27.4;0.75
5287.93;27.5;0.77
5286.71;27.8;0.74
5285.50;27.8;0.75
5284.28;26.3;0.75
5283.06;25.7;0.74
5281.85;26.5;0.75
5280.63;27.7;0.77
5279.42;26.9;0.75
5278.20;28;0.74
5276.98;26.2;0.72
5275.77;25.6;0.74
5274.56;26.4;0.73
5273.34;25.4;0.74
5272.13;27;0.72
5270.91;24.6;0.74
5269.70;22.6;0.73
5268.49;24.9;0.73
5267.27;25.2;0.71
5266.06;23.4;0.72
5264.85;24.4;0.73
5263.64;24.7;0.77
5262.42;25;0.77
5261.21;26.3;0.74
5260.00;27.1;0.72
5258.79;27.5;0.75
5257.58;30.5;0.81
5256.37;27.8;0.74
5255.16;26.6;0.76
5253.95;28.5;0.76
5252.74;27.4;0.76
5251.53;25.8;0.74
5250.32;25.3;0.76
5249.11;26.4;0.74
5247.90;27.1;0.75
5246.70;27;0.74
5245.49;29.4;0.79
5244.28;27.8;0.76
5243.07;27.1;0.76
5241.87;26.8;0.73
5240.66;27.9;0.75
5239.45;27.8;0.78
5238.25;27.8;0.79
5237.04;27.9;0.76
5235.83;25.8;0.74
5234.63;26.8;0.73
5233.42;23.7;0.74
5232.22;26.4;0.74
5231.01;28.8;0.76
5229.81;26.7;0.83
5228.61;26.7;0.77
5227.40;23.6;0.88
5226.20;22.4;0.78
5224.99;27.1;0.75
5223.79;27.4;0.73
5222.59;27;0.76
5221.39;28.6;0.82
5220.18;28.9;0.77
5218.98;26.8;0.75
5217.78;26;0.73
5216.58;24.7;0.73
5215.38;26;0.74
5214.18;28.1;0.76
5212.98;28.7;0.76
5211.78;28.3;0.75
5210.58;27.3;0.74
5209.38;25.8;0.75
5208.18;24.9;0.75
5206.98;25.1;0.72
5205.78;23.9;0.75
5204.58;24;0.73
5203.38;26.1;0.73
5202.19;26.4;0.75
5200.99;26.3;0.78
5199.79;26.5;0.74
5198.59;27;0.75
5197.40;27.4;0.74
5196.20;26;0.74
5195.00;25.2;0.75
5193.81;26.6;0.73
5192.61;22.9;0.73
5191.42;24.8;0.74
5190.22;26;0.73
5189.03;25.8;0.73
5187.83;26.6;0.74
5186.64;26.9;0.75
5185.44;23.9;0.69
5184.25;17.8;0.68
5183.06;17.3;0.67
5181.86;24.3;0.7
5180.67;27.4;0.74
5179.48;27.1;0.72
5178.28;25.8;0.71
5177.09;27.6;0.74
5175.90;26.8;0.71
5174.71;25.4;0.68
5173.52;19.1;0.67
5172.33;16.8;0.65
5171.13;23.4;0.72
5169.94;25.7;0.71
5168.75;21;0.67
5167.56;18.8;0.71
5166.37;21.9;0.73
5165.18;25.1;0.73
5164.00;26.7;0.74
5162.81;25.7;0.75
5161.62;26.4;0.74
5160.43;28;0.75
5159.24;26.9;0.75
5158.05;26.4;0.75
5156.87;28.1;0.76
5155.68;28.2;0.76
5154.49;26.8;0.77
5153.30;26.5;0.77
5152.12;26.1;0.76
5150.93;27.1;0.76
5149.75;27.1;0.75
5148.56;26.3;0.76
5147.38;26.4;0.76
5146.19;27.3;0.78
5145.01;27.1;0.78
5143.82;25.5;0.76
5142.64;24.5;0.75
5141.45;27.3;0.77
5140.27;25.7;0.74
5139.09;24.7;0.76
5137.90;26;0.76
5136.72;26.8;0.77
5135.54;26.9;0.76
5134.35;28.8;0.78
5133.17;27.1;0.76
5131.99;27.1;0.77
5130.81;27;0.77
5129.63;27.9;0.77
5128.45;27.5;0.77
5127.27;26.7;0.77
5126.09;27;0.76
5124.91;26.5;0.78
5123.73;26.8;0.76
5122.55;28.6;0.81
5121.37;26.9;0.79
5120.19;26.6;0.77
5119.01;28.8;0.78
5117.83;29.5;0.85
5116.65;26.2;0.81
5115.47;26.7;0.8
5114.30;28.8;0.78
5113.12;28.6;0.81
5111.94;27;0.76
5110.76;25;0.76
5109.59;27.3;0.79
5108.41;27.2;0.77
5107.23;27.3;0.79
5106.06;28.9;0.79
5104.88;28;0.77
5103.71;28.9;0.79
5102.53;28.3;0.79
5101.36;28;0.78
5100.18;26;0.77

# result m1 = -1.3 angstrom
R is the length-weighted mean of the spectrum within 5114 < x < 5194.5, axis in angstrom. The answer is 25.8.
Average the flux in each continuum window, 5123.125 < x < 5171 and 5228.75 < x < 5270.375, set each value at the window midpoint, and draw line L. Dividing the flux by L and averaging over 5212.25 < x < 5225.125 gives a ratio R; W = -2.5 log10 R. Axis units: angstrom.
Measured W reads -0.03 mag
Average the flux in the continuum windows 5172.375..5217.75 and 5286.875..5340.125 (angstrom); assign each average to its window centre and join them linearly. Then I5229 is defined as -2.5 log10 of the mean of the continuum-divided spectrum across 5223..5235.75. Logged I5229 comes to -0.01 mag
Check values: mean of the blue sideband 25.3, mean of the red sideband 27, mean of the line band 26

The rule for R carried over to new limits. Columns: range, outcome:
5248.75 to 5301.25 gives 26.6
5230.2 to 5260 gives 27.2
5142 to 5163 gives 26.7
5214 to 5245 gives 26.7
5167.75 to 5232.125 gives 25.4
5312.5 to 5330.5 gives 26.5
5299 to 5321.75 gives 27.1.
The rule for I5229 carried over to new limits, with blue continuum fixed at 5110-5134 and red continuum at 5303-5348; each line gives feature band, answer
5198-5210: 0.06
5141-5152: 0.03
